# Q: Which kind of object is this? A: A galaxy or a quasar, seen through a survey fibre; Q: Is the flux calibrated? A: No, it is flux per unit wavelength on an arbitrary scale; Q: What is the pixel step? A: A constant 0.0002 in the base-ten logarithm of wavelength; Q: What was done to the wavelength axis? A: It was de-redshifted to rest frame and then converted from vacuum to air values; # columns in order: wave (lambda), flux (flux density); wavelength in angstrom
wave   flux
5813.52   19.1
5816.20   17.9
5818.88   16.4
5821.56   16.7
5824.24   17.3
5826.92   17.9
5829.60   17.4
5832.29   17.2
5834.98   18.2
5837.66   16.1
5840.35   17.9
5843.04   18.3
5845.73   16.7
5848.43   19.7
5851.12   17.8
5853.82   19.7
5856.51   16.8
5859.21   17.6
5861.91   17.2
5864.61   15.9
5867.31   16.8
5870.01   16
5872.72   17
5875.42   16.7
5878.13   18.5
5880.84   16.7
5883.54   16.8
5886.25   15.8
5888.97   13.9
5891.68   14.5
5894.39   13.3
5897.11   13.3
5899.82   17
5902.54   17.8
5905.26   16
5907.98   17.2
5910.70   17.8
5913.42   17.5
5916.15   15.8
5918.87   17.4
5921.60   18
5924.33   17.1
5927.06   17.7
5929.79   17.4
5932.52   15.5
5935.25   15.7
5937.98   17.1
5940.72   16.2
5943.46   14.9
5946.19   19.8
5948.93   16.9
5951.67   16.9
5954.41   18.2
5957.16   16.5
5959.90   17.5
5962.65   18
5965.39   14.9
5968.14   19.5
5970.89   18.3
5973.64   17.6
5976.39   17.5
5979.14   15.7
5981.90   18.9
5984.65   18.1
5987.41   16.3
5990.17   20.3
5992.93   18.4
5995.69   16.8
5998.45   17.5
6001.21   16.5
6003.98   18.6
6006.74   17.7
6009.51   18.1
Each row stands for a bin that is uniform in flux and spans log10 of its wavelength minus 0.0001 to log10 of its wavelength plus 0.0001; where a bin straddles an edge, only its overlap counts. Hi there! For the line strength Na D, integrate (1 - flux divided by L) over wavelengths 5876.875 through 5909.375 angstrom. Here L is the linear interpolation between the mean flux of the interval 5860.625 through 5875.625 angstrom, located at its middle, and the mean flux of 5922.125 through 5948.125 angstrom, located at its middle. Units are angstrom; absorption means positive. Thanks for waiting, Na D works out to 1.6 angstrom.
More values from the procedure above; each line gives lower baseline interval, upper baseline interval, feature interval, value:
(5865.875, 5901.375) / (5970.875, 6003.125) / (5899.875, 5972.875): -1.6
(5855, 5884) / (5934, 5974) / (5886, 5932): 2.0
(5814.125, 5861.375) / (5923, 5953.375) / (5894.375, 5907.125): 1.0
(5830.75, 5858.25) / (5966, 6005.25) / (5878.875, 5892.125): 1.5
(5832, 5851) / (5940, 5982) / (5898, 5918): 0.7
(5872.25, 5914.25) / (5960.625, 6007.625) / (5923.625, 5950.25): 0.1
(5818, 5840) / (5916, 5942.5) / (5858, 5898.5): 2.4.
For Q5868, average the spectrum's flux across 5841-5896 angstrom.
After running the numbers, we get 16.8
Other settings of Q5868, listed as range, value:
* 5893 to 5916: 16.2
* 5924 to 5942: 16.7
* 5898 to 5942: 16.9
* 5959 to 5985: 17.6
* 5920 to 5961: 17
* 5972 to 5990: 17.6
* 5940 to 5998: 17.5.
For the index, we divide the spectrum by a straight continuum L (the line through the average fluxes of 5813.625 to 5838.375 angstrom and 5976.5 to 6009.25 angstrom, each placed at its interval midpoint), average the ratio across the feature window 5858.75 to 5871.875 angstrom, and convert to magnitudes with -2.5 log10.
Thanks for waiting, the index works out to 0.05 mag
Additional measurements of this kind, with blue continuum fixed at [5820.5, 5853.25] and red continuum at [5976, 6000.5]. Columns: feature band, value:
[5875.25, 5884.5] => 0.03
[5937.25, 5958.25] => 0.04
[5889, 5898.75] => 0.27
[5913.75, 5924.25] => 0.04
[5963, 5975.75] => 0.01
